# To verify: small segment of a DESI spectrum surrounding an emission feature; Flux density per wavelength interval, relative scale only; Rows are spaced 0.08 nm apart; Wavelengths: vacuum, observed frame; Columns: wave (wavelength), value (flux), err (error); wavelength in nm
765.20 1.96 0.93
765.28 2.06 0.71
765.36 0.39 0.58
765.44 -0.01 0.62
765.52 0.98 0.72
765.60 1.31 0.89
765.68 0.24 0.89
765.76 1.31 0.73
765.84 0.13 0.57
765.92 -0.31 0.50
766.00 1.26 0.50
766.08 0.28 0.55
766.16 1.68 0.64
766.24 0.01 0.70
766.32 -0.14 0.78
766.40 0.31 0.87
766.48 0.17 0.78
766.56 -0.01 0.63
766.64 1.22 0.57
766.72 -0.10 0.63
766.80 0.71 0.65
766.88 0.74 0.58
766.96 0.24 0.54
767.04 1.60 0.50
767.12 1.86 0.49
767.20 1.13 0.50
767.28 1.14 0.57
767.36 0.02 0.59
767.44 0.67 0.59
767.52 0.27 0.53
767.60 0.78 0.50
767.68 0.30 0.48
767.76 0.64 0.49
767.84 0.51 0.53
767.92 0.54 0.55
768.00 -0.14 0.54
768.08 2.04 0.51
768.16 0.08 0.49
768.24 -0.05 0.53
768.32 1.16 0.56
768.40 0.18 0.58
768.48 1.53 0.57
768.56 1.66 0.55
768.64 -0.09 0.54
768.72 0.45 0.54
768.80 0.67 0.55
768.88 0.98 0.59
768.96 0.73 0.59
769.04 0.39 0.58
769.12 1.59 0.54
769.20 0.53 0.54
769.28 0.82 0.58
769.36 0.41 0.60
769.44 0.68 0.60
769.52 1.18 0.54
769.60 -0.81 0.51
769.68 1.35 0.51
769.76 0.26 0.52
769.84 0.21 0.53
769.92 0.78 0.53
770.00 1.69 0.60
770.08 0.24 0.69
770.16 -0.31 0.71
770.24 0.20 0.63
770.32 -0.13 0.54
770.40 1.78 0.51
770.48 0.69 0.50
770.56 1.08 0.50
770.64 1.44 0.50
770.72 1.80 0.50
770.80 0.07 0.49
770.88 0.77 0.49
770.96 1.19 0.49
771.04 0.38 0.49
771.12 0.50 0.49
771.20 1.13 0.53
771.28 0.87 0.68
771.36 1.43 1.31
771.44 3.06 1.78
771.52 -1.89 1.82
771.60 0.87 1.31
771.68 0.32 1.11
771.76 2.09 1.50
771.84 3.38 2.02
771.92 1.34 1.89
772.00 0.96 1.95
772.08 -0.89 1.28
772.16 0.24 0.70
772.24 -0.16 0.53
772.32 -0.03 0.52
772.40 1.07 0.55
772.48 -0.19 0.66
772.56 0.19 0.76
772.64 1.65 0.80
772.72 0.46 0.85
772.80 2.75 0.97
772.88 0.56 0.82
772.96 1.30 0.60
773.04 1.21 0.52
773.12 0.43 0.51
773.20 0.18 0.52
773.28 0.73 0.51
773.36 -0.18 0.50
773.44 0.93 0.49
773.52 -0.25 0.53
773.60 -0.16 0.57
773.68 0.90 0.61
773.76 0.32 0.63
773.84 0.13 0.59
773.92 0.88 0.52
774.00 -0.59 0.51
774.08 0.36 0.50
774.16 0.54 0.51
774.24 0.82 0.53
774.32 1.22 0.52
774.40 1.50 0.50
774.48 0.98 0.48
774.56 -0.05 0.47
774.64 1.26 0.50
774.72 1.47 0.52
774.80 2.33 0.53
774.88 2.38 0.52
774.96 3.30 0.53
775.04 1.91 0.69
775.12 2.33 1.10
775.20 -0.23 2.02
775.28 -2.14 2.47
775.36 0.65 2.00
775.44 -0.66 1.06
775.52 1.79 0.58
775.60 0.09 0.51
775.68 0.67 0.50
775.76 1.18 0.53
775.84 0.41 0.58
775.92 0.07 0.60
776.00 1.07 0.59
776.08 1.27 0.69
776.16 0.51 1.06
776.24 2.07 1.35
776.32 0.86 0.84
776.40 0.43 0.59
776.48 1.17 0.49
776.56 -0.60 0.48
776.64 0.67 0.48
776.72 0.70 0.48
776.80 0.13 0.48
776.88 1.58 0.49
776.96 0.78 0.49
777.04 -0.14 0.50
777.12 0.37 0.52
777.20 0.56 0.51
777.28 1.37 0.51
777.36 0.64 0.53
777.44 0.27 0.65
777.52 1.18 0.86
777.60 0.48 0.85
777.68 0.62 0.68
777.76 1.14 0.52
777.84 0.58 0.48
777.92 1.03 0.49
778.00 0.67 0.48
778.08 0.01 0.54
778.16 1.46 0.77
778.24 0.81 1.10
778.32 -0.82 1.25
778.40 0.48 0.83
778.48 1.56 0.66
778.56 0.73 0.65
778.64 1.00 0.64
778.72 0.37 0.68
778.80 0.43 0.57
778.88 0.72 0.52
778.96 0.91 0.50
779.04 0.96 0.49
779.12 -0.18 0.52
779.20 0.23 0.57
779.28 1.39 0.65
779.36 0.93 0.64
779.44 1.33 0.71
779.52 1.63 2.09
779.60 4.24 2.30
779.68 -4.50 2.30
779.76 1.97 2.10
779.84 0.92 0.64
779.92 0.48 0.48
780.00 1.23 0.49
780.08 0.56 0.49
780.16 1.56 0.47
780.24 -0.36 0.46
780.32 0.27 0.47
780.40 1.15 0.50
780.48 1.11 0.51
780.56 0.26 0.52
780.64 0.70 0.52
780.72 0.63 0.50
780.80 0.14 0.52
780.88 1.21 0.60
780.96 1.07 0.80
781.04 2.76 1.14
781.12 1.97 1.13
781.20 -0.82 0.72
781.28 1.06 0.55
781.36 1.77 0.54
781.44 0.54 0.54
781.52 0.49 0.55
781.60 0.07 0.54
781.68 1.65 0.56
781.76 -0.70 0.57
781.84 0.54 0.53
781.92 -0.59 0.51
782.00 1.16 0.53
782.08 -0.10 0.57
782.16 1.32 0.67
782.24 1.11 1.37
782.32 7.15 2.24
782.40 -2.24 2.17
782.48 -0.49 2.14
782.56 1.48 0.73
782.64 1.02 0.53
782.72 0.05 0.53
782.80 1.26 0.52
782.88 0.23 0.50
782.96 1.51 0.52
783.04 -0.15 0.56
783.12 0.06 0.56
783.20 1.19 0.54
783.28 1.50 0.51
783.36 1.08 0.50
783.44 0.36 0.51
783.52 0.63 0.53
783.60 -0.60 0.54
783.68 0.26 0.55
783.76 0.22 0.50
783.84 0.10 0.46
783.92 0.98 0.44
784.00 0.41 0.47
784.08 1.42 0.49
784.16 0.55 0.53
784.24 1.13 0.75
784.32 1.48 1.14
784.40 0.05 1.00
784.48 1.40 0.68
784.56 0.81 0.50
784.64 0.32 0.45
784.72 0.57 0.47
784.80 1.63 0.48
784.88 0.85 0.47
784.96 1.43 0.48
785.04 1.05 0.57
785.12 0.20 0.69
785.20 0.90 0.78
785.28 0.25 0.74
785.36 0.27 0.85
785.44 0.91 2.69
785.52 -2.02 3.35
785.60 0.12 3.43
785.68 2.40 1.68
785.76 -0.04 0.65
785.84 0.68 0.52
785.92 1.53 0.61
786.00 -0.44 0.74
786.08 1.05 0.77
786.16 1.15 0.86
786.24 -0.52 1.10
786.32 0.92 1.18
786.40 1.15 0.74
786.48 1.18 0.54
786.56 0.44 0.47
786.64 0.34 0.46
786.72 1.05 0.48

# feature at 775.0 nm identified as H-gamma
